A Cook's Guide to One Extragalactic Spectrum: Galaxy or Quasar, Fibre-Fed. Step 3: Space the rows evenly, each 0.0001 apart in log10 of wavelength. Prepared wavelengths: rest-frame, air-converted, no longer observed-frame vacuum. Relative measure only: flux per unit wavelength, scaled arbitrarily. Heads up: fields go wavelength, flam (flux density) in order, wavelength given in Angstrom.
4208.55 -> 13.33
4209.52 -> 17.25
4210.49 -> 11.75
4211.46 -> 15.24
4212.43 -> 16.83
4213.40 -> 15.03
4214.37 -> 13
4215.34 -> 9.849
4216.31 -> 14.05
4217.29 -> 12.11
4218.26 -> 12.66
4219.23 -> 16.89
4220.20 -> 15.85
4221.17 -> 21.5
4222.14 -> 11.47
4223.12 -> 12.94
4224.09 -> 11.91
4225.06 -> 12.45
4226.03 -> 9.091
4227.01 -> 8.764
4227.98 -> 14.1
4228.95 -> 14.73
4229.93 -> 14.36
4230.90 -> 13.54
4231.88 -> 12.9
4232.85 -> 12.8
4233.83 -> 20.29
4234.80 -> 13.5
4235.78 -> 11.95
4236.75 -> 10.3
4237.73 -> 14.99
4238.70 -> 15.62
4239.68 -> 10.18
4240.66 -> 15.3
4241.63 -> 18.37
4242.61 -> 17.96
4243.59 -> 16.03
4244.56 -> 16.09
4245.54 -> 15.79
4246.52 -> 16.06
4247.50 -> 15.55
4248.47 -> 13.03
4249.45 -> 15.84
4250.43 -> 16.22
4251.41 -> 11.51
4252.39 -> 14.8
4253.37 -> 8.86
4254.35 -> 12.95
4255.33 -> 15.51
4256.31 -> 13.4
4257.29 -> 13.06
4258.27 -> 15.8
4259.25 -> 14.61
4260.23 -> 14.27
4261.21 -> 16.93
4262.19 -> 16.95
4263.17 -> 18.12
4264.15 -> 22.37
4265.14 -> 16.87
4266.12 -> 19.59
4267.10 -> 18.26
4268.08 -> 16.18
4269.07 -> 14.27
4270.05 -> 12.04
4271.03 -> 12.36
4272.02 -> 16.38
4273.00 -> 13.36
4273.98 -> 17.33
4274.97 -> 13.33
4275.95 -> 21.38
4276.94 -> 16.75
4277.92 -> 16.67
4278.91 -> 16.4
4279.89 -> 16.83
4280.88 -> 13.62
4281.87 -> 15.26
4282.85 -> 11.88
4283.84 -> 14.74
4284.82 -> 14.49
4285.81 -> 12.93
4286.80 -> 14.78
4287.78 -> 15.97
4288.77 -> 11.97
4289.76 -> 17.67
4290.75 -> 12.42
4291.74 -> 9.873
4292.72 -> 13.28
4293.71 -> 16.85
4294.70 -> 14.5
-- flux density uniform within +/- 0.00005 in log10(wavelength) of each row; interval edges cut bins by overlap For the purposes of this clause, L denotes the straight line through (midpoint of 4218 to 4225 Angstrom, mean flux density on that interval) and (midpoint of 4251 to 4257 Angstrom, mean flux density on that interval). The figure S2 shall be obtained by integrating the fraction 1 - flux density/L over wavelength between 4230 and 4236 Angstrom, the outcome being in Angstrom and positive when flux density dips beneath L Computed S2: -0.1 Angstrom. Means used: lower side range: 14.7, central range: 14.3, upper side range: 12.9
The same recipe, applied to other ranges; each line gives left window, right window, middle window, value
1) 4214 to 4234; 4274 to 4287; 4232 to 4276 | -2.1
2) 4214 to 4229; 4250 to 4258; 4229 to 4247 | -2.1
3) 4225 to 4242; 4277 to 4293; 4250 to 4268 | -2.1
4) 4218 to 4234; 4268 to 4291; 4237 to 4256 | -0.6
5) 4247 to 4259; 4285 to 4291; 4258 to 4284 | -3.5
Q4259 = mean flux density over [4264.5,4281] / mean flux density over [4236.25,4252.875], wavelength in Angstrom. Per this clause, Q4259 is 1.1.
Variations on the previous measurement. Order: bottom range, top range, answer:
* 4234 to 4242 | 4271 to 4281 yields 1.15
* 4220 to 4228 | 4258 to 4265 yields 1.31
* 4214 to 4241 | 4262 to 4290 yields 1.17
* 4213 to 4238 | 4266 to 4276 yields 1.15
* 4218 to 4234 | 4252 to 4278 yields 1.13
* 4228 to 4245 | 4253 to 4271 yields 1.06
